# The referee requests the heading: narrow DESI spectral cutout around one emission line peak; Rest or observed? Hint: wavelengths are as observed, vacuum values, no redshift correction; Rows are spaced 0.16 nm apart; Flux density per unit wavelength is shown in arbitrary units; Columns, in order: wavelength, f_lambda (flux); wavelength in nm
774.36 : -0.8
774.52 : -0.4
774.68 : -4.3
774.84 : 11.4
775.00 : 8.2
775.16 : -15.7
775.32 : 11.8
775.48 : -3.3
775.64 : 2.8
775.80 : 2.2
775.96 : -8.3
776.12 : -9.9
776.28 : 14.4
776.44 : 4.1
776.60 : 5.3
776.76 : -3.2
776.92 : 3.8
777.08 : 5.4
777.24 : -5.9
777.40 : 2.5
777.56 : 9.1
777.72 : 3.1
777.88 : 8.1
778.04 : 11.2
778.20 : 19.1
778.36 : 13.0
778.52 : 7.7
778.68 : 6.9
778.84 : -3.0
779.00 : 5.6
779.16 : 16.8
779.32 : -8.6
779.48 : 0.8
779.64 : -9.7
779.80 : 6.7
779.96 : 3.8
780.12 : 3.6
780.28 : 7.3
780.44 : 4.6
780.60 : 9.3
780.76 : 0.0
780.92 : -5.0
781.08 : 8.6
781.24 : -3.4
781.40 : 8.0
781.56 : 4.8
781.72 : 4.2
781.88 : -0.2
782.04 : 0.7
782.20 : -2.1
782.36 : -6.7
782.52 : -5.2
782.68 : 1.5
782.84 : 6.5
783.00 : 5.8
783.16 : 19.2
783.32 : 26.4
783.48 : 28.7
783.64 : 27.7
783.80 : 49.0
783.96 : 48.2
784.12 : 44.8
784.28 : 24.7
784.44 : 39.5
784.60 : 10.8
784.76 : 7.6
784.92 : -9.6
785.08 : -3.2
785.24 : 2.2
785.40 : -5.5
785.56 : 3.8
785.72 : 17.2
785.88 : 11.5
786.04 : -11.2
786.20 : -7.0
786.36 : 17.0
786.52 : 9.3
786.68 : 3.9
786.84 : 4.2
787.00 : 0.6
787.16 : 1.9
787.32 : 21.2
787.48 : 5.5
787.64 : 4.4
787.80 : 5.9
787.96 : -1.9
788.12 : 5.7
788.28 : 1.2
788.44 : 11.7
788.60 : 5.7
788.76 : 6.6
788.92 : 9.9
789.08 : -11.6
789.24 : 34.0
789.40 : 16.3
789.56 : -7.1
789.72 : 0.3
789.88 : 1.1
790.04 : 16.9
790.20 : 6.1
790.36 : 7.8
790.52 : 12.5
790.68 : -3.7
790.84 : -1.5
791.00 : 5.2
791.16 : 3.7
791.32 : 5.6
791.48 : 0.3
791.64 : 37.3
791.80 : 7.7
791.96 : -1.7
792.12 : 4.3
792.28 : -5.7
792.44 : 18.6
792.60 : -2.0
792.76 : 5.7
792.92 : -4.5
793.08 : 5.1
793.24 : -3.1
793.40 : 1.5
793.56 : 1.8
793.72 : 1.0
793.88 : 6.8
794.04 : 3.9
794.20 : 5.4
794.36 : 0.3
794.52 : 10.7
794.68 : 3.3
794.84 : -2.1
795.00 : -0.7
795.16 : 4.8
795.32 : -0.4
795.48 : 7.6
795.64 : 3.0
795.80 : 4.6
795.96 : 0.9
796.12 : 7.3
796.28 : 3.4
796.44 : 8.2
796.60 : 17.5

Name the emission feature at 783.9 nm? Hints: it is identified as [O II]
